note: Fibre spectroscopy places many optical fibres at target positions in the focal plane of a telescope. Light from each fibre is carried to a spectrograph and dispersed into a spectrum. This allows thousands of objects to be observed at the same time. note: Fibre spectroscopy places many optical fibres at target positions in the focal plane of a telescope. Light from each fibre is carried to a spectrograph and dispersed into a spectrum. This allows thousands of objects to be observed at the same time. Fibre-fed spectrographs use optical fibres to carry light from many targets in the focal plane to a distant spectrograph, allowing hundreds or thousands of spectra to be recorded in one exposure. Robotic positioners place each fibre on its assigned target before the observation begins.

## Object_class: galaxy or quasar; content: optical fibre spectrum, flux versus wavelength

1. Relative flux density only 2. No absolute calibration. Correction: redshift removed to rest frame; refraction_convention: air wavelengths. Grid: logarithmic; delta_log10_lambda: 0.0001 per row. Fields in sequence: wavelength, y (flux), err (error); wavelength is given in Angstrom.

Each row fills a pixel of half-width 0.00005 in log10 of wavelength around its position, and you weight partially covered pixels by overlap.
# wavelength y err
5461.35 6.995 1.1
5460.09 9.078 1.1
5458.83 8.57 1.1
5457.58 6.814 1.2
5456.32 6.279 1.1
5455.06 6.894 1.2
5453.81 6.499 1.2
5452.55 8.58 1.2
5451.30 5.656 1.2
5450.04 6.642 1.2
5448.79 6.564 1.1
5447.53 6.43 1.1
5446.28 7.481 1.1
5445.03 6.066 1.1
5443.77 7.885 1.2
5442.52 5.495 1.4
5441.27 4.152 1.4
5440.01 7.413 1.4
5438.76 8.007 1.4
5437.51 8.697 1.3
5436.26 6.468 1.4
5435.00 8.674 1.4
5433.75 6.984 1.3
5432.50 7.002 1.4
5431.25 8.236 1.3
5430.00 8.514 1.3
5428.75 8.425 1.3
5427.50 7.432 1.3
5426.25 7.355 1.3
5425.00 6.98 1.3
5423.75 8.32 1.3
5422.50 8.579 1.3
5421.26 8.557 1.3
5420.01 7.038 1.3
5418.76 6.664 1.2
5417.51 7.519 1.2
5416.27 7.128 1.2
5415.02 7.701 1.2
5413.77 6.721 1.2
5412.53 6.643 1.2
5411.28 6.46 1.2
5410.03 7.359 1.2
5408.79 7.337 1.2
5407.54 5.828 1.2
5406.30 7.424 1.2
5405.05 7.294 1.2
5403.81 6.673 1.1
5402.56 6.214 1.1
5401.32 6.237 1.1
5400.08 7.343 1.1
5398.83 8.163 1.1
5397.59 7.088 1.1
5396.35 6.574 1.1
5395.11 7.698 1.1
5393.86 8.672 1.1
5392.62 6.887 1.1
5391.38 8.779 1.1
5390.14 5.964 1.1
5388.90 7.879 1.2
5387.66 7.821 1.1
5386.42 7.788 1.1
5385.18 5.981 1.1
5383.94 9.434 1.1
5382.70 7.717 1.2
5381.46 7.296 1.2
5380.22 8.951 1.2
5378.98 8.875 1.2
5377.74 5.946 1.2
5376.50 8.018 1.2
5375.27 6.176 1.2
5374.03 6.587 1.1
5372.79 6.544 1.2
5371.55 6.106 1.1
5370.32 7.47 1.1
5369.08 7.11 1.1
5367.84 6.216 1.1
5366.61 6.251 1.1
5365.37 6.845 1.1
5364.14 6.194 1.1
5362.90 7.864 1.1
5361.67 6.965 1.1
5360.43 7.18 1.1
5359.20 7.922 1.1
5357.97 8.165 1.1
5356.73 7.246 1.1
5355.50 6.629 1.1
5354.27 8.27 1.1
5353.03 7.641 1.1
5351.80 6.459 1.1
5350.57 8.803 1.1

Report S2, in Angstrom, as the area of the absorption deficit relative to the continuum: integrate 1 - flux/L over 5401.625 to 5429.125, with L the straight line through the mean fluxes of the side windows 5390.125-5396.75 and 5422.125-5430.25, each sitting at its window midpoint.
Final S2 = 1.98 Angstrom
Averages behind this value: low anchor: 7.59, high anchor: 7.89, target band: 7.24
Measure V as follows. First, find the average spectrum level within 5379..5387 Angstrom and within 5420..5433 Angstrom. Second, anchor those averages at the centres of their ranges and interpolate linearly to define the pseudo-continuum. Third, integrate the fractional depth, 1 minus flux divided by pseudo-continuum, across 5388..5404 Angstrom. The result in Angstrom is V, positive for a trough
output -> 1.3 Angstrom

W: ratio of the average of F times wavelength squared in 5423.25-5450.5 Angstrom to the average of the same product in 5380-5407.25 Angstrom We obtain 0.99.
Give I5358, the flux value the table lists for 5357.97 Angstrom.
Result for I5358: 8.165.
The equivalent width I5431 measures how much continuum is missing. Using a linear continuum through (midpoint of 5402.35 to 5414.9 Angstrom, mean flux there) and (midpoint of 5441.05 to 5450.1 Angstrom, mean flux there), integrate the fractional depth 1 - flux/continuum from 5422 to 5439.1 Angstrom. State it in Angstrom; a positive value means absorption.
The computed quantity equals -3.19 Angstrom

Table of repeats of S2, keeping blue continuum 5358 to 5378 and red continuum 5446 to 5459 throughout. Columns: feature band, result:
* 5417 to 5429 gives -1.36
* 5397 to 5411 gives -0.20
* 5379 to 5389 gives -1.49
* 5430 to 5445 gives -0.68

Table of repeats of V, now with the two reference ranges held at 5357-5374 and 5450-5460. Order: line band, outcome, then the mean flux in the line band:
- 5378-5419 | -1.75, 7.33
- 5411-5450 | -1.05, 7.28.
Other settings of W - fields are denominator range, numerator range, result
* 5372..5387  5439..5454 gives 0.91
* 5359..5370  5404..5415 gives 1.02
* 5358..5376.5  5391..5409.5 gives 1.06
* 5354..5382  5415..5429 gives 1.09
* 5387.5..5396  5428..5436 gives 1.05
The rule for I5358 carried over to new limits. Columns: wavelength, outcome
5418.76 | 6.664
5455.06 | 6.894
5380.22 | 8.951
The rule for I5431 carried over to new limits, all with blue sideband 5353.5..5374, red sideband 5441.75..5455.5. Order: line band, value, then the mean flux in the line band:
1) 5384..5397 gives -1.0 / 7.49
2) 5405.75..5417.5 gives -0.2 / 6.99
